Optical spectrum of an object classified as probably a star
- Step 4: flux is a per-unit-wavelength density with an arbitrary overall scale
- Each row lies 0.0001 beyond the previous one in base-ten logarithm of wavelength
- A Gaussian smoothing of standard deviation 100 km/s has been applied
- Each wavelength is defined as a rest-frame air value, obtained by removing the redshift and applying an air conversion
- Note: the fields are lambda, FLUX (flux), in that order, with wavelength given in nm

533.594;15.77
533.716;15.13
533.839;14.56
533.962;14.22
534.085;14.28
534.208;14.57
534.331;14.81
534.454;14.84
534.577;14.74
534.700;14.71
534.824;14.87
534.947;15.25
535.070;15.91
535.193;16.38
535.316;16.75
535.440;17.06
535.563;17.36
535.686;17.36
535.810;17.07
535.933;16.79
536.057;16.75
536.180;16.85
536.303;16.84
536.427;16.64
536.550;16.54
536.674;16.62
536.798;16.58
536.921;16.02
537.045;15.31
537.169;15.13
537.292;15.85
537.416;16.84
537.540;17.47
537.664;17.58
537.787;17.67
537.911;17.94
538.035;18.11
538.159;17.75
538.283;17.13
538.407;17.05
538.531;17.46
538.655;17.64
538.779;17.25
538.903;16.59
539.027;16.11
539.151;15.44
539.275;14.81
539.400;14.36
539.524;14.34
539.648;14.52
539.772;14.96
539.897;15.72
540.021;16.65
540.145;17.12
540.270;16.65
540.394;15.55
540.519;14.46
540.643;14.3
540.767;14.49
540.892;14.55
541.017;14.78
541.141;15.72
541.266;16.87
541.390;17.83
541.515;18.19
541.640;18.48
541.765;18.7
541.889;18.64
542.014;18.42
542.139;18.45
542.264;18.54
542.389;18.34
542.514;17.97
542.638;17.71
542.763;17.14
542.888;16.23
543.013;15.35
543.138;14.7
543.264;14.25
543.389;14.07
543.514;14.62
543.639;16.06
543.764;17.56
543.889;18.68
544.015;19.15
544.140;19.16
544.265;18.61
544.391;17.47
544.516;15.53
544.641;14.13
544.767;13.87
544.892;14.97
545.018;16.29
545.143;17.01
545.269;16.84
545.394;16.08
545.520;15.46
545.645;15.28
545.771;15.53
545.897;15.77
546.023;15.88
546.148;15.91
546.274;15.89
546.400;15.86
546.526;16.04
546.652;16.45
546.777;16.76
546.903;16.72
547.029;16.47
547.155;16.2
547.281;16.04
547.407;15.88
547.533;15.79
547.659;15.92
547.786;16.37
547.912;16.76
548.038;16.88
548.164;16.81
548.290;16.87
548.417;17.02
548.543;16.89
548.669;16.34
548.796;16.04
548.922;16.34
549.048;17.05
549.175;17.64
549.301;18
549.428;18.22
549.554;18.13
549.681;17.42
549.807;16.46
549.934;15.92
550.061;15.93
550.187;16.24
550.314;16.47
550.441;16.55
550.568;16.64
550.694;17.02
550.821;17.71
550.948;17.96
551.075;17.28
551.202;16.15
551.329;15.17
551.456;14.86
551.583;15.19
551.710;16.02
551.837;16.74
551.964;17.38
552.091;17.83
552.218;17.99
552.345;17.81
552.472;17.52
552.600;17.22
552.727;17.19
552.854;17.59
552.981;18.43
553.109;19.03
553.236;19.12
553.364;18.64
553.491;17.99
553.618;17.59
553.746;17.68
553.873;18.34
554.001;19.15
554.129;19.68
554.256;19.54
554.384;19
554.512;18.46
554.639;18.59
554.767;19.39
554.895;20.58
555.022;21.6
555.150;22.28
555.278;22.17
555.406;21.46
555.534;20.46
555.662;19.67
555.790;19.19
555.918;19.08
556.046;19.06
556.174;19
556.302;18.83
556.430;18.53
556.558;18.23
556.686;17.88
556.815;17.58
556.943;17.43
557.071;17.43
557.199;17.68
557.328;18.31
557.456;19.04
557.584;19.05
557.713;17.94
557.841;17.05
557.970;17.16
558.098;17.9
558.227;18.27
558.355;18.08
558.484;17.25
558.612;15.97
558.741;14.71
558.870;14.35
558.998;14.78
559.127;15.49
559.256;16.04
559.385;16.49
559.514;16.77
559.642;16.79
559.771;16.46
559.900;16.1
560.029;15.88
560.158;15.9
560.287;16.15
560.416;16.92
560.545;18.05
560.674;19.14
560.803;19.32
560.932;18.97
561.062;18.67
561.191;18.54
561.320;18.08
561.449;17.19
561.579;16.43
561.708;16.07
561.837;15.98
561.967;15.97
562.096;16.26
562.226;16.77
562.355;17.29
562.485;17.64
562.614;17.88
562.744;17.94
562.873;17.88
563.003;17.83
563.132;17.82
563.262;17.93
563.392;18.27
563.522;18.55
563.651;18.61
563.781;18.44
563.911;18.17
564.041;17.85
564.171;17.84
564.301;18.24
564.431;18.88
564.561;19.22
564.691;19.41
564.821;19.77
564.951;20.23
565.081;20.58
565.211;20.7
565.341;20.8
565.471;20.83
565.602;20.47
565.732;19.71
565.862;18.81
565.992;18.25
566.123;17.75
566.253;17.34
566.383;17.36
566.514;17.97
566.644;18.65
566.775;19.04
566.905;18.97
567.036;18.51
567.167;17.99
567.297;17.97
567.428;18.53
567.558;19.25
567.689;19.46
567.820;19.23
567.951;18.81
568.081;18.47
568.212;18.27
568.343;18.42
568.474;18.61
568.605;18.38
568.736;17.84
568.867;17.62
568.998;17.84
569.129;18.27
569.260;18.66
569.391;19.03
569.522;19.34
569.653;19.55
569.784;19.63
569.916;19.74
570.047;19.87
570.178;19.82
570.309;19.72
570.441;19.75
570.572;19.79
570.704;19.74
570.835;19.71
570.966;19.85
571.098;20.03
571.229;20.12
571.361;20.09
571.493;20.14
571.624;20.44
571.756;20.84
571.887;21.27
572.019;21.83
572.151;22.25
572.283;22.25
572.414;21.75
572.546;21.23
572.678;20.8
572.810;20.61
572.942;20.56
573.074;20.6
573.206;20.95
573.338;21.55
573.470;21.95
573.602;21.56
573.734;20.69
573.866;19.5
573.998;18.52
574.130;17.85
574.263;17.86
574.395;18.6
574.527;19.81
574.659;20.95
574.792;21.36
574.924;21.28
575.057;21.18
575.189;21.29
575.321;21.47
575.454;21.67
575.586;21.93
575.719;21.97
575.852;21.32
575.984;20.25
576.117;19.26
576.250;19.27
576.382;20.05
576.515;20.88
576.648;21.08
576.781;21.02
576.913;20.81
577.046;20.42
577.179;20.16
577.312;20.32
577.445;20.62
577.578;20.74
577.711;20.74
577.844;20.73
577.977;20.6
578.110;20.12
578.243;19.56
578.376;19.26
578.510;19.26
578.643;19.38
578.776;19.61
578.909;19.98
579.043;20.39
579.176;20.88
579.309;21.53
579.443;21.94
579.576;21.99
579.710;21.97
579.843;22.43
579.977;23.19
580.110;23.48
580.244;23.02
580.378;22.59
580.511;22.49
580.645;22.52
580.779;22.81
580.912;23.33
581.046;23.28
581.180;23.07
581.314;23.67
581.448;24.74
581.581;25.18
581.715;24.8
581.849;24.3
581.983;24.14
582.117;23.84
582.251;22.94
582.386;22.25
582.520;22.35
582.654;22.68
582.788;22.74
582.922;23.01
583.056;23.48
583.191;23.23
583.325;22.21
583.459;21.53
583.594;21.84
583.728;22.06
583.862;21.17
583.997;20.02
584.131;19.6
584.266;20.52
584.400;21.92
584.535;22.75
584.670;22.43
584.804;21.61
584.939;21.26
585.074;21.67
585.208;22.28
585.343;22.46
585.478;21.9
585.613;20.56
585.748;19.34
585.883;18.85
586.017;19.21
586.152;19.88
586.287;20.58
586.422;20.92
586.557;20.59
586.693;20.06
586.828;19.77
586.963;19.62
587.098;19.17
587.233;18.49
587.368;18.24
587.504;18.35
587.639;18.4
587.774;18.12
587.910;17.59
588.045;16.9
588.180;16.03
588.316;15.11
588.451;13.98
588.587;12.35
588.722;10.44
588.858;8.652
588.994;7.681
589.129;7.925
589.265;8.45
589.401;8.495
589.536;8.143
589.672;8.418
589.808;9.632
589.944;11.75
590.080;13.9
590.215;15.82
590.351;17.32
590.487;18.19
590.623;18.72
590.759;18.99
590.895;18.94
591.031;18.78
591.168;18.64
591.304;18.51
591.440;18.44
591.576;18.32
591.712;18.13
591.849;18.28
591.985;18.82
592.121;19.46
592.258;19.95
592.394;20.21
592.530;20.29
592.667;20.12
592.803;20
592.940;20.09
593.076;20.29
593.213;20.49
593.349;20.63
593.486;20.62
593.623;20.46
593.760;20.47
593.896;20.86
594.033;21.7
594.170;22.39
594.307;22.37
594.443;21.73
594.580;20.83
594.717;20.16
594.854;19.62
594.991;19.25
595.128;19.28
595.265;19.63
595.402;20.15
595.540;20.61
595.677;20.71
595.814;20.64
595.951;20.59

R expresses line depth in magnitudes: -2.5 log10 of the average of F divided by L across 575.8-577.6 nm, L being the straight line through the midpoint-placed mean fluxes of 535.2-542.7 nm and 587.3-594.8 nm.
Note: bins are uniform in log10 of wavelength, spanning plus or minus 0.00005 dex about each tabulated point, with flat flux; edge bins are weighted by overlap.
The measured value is -0.202 mag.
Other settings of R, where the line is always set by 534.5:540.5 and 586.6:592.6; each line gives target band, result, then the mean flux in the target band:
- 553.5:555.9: -0.21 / 19.7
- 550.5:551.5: -0.02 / 16.6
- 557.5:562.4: -0.05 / 17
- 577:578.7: -0.25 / 20.1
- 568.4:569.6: -0.14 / 18.4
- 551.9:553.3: -0.11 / 17.9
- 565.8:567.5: -0.13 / 18.2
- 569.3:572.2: -0.24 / 20.1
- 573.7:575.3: -0.23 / 19.9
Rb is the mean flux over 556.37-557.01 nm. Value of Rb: 17.9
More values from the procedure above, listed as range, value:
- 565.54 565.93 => 19.7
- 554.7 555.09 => 20.5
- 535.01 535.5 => 16.5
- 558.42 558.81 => 16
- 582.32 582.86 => 22.5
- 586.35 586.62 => 20.8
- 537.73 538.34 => 17.7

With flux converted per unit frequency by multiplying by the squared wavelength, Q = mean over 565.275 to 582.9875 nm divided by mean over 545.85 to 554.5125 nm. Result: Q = 1.3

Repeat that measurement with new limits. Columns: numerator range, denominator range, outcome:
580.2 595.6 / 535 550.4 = 1.38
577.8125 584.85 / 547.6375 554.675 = 1.42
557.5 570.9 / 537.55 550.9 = 1.18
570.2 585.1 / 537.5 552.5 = 1.45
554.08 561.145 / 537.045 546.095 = 1.17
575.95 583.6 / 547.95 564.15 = 1.34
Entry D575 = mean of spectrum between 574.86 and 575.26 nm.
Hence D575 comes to 21.3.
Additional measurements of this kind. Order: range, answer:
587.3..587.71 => 18.3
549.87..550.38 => 16.1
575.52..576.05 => 21.4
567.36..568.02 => 19.1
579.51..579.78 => 22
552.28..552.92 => 17.5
